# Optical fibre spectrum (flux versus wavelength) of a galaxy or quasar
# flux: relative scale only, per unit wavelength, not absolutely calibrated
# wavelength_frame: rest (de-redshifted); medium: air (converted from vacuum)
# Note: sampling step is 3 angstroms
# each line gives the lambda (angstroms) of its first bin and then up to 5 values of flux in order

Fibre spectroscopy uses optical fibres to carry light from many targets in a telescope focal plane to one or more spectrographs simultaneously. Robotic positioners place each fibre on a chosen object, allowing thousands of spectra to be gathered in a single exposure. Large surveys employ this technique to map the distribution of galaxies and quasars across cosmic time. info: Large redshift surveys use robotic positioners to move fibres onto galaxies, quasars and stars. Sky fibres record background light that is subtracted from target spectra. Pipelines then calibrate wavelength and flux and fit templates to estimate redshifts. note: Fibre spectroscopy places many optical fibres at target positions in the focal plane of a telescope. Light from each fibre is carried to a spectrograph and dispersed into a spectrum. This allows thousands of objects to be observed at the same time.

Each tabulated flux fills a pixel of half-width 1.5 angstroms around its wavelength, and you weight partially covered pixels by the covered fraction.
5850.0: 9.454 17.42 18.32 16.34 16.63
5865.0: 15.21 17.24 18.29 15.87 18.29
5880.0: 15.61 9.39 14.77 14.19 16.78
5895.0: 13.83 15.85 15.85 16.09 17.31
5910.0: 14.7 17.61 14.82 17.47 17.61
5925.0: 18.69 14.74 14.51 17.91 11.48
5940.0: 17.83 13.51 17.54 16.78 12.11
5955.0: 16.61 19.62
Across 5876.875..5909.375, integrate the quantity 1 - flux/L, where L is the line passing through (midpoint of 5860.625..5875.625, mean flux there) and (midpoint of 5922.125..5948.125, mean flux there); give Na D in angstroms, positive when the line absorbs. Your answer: 2.5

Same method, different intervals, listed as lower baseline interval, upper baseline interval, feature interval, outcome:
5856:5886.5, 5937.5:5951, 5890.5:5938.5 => -0.2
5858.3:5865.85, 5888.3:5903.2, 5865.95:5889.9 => 0.5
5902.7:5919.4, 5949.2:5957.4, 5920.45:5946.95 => -0.3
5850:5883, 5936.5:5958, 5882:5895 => 1.7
